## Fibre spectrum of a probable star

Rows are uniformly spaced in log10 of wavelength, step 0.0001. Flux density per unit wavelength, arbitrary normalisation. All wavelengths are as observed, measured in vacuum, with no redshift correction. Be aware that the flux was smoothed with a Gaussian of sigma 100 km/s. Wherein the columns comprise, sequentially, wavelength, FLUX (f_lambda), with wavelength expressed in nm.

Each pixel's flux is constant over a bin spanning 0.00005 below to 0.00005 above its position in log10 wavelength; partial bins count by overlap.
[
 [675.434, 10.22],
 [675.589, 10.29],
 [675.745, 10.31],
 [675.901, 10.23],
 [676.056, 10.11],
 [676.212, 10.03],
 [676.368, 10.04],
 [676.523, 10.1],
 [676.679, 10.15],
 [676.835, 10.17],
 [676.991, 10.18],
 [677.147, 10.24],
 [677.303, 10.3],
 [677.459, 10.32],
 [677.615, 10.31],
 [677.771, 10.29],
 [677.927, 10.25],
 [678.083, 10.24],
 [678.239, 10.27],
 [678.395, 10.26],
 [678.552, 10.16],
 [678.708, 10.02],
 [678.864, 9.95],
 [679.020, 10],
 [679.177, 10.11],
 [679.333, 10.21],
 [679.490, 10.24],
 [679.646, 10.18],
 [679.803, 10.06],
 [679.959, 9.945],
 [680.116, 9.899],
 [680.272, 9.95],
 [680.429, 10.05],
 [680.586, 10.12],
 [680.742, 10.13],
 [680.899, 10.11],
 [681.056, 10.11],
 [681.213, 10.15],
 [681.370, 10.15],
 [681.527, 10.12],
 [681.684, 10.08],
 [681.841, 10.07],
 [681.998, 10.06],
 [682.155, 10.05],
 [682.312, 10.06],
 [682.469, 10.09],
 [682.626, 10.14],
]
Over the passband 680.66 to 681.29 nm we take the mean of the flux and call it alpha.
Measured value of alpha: 10.1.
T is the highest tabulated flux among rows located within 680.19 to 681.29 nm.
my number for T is 10.15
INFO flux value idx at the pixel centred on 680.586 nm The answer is 10.12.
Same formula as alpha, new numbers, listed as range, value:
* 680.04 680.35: 9.94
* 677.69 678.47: 10.3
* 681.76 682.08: 10.1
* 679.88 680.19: 9.93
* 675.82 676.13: 10.2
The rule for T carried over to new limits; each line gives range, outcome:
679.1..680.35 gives 10.24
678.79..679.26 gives 10.11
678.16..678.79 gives 10.27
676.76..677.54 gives 10.32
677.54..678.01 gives 10.31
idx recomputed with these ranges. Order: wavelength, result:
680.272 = 9.95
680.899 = 10.11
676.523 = 10.1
